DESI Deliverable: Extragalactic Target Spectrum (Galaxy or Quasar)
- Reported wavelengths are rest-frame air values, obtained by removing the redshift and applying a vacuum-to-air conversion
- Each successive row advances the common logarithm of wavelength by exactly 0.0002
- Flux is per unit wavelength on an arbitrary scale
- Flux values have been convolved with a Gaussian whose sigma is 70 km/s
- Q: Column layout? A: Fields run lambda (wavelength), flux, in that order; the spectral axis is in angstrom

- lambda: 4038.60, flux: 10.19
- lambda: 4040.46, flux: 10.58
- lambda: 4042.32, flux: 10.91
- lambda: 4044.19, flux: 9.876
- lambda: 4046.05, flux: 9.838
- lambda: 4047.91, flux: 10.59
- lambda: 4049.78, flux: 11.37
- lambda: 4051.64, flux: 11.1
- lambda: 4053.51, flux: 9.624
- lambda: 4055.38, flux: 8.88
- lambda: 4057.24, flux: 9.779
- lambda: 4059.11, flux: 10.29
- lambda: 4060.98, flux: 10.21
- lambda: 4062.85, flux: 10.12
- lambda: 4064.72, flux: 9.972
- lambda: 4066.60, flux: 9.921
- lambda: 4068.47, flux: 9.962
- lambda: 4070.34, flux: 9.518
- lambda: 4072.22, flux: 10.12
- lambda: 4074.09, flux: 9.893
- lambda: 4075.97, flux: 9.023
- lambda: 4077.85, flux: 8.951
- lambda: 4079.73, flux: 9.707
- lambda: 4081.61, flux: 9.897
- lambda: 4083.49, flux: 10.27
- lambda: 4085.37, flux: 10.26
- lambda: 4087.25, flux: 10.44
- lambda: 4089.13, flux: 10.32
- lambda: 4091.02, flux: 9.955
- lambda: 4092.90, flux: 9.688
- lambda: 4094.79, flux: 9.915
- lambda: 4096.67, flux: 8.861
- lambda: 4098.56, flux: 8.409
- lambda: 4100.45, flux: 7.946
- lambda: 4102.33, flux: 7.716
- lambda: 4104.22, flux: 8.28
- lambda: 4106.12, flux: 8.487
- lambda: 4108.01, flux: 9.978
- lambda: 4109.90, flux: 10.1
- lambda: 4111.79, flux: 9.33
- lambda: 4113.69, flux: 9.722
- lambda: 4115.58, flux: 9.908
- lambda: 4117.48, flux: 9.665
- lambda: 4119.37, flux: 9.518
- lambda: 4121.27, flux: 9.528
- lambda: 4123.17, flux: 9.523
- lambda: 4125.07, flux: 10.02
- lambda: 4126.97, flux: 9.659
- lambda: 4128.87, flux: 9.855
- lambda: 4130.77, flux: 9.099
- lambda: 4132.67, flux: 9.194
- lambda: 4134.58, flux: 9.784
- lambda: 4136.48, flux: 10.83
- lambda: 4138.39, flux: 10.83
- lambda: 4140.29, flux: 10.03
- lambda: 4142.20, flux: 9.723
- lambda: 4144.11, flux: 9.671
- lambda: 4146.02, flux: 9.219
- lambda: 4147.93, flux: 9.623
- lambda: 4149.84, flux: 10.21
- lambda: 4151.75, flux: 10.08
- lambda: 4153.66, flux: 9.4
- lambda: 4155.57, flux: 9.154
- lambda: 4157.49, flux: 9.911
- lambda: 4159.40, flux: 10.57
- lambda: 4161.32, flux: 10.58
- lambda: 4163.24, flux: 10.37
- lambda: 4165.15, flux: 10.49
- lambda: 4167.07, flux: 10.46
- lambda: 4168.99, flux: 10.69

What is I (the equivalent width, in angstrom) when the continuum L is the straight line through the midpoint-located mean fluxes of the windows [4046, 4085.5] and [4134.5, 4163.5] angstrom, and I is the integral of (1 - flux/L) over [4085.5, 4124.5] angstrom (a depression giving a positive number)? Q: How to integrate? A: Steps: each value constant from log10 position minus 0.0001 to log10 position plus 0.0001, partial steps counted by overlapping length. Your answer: 2.3 angstrom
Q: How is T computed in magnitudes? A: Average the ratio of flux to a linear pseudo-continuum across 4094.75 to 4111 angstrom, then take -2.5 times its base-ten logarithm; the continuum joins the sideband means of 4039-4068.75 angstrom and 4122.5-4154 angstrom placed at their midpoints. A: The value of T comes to 0.136 mag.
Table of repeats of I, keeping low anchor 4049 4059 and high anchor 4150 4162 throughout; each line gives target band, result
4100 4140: 2.06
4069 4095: 0.62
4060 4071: 0.18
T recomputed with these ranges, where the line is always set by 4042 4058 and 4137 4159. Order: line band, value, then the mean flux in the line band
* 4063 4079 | 0.05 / 9.69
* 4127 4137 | 0.02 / 9.7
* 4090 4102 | 0.11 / 9.07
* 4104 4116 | 0.06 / 9.44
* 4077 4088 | 0.02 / 9.92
